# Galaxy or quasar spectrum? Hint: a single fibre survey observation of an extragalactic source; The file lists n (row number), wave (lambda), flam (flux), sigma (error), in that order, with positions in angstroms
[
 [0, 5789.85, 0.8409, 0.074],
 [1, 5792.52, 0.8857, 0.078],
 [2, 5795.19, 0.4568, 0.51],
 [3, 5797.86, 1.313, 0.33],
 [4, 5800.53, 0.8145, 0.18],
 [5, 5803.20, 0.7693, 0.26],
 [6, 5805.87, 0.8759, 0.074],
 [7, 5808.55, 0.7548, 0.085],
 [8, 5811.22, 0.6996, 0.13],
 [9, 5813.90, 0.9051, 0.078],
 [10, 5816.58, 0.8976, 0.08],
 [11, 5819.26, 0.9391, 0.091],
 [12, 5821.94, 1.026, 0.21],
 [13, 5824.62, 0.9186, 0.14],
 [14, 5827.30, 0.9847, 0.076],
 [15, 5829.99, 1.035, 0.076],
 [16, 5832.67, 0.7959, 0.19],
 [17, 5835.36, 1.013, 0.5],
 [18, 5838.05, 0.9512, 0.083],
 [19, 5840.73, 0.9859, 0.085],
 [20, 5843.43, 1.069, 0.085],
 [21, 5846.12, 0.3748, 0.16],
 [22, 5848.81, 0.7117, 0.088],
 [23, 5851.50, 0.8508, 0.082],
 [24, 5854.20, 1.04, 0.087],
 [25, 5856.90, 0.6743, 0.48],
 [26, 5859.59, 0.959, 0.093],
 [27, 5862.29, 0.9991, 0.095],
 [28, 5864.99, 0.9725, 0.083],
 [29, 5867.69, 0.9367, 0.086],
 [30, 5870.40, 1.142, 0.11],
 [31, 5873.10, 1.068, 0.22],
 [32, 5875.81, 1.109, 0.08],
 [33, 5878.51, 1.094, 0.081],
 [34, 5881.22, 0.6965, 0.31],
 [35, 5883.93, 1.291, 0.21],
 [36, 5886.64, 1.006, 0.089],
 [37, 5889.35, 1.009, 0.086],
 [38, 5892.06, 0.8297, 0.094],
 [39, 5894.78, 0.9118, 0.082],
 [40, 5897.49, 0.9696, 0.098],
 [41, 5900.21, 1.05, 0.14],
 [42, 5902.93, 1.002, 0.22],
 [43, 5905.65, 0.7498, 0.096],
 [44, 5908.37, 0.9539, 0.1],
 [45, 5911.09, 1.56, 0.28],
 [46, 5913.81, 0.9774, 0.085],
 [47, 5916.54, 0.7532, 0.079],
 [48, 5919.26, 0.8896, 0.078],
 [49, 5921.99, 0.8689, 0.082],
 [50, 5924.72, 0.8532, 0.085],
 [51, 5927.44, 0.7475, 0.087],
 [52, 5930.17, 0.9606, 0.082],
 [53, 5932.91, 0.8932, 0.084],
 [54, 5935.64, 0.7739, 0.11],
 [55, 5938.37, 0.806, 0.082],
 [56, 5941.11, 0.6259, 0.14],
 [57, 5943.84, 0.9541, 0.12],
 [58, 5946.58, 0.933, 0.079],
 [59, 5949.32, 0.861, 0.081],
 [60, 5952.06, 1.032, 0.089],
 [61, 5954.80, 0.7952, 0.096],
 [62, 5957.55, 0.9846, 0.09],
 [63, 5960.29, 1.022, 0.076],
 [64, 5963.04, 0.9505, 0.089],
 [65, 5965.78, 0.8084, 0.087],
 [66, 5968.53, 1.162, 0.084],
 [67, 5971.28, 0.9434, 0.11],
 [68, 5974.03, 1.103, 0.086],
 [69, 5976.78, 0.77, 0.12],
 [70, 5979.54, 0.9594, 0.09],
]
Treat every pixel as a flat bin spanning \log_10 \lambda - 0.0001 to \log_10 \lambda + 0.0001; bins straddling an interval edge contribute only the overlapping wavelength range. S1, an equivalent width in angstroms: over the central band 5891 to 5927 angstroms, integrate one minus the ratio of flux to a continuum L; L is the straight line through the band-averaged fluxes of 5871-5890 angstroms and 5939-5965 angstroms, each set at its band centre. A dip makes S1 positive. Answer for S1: 1.5 angstroms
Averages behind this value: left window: 1.04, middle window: 0.947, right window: 0.901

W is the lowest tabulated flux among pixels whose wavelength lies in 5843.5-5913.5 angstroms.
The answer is 0.3748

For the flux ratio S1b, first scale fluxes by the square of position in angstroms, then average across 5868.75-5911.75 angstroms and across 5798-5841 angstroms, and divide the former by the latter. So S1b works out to 1.15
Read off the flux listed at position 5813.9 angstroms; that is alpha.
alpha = 0.9051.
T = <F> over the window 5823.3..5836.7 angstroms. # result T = 0.949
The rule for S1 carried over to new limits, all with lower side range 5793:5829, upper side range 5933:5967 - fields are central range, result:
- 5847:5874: -1.44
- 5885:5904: -2.04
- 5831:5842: -0.79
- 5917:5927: 0.35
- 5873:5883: -1.34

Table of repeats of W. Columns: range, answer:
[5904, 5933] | 0.7475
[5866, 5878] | 0.9367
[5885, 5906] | 0.7498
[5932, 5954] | 0.6259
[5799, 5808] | 0.7693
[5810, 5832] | 0.6996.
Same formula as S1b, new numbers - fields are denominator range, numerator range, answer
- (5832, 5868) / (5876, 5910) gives 1.12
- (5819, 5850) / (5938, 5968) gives 1.04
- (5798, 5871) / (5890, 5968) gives 1.05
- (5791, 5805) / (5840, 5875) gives 1.09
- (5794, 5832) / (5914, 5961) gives 1.02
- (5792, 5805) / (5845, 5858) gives 0.89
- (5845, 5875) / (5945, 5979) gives 1.10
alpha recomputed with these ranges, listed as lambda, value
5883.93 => 1.291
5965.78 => 0.8084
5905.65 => 0.7498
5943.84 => 0.9541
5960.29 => 1.022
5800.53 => 0.8145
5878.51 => 1.094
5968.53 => 1.162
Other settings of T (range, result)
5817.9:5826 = 0.962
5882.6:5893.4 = 1.03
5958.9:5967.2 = 0.929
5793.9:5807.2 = 0.848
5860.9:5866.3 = 0.986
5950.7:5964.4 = 0.956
